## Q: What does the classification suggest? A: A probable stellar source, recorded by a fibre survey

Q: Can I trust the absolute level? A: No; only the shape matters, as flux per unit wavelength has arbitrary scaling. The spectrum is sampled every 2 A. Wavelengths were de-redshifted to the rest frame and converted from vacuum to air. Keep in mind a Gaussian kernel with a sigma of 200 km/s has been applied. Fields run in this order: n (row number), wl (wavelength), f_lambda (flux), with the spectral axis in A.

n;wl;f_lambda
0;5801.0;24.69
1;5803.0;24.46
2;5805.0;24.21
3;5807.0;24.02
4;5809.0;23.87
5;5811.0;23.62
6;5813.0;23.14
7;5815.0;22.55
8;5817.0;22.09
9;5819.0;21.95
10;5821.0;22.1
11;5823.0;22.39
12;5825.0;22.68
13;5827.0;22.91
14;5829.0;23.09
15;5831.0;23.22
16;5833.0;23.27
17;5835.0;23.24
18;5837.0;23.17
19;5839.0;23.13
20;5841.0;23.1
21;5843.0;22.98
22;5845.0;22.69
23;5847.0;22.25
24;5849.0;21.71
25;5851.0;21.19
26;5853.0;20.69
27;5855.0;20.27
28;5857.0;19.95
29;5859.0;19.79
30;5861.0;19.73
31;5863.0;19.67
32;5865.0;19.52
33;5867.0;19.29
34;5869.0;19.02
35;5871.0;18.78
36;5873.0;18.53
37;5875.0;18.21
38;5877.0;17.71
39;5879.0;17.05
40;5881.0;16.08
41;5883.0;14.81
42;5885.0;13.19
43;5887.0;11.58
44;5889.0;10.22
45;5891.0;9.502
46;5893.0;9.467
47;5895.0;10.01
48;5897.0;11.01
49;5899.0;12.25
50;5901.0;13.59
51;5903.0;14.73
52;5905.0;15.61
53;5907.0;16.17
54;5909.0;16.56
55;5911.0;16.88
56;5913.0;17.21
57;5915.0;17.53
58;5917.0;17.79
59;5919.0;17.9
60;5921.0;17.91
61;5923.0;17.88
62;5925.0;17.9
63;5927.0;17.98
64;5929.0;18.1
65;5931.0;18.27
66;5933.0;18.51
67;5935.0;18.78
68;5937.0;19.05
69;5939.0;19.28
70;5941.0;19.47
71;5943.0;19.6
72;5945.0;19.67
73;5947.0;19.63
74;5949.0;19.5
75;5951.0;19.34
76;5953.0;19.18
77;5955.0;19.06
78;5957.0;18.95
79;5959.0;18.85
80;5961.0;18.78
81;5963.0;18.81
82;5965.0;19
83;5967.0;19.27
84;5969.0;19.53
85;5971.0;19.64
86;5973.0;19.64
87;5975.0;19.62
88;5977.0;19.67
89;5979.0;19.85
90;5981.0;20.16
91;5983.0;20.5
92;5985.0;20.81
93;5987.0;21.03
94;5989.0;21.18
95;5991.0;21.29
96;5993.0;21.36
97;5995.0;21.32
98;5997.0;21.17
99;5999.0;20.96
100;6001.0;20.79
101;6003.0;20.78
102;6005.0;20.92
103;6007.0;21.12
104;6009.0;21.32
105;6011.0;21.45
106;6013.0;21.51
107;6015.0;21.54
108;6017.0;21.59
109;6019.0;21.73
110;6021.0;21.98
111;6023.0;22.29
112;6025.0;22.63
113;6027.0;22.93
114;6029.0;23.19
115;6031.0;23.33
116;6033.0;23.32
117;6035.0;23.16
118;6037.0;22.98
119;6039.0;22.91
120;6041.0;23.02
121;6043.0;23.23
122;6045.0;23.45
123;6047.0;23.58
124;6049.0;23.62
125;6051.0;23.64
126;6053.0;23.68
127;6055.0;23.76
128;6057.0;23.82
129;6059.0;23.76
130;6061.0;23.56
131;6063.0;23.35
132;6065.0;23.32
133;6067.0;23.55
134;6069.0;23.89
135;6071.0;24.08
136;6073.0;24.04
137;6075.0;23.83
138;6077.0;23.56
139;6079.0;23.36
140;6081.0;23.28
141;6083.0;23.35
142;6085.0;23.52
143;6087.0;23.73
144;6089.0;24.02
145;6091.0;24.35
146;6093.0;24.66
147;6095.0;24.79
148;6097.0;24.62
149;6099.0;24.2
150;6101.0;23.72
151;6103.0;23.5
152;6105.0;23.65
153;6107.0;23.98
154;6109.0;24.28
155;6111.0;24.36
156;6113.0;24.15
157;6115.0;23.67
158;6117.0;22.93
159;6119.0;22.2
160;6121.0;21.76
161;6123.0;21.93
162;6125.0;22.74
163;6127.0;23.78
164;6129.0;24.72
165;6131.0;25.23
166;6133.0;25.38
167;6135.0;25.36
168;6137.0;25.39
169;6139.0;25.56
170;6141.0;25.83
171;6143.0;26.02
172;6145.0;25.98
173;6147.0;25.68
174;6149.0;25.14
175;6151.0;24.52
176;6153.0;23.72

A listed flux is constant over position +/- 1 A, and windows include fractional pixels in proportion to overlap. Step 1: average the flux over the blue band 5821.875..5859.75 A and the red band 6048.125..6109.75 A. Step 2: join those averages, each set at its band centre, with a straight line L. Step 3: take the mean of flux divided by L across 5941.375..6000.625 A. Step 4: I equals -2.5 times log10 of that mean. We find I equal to 0.16 mag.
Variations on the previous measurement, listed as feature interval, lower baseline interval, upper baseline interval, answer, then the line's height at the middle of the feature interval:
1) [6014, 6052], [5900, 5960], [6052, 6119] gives -0.05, 21.9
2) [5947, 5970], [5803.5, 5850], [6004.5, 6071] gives 0.19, 22.9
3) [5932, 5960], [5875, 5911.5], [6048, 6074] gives -0.14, 16.9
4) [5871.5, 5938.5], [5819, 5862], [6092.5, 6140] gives 0.39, 22.5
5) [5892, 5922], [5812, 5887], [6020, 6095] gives 0.39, 21.4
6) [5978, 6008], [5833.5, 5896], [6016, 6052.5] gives 0.05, 21.8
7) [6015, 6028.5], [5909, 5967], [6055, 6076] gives -0.01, 22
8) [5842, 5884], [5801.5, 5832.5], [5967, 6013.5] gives 0.15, 22.5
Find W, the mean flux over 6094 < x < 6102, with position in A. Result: 24.3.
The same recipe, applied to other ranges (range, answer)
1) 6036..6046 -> 23.1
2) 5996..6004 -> 20.9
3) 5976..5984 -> 20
